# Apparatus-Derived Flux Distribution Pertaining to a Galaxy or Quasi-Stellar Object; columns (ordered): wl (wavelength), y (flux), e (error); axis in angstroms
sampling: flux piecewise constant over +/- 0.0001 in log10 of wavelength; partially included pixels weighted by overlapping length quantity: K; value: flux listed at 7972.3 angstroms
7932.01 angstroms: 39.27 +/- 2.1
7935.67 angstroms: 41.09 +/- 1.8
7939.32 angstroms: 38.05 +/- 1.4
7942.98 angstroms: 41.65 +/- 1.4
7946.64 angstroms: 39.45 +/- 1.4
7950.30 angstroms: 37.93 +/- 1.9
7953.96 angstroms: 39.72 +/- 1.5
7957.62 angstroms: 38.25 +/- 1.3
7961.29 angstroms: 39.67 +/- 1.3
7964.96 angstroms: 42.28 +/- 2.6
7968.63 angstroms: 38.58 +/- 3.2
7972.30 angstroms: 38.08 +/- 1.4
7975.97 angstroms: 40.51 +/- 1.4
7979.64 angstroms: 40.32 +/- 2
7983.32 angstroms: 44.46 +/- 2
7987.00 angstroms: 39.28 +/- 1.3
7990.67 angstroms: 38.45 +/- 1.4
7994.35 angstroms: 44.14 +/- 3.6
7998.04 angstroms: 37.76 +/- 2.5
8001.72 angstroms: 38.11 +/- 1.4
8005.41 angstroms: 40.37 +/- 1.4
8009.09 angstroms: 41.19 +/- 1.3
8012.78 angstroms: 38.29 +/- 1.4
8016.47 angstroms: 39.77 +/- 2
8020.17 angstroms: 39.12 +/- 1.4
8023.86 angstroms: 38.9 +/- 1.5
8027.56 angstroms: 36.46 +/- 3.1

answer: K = 38.08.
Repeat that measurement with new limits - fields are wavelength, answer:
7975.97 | 40.51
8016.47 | 39.77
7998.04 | 37.76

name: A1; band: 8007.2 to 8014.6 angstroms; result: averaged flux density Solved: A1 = 39.8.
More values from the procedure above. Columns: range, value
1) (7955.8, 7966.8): 40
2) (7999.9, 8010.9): 39.9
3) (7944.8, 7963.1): 39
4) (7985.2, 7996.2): 40.6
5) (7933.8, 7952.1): 39.6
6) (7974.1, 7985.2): 41.7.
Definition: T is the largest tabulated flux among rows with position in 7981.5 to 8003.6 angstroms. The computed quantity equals 44.46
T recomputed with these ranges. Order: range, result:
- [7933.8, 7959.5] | 41.65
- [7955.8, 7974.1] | 42.28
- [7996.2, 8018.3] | 41.19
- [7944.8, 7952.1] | 39.45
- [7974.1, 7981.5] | 40.51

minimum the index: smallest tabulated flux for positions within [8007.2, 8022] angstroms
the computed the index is 38.29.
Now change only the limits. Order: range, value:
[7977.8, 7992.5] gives 38.45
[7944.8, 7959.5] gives 37.93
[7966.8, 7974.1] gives 38.08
